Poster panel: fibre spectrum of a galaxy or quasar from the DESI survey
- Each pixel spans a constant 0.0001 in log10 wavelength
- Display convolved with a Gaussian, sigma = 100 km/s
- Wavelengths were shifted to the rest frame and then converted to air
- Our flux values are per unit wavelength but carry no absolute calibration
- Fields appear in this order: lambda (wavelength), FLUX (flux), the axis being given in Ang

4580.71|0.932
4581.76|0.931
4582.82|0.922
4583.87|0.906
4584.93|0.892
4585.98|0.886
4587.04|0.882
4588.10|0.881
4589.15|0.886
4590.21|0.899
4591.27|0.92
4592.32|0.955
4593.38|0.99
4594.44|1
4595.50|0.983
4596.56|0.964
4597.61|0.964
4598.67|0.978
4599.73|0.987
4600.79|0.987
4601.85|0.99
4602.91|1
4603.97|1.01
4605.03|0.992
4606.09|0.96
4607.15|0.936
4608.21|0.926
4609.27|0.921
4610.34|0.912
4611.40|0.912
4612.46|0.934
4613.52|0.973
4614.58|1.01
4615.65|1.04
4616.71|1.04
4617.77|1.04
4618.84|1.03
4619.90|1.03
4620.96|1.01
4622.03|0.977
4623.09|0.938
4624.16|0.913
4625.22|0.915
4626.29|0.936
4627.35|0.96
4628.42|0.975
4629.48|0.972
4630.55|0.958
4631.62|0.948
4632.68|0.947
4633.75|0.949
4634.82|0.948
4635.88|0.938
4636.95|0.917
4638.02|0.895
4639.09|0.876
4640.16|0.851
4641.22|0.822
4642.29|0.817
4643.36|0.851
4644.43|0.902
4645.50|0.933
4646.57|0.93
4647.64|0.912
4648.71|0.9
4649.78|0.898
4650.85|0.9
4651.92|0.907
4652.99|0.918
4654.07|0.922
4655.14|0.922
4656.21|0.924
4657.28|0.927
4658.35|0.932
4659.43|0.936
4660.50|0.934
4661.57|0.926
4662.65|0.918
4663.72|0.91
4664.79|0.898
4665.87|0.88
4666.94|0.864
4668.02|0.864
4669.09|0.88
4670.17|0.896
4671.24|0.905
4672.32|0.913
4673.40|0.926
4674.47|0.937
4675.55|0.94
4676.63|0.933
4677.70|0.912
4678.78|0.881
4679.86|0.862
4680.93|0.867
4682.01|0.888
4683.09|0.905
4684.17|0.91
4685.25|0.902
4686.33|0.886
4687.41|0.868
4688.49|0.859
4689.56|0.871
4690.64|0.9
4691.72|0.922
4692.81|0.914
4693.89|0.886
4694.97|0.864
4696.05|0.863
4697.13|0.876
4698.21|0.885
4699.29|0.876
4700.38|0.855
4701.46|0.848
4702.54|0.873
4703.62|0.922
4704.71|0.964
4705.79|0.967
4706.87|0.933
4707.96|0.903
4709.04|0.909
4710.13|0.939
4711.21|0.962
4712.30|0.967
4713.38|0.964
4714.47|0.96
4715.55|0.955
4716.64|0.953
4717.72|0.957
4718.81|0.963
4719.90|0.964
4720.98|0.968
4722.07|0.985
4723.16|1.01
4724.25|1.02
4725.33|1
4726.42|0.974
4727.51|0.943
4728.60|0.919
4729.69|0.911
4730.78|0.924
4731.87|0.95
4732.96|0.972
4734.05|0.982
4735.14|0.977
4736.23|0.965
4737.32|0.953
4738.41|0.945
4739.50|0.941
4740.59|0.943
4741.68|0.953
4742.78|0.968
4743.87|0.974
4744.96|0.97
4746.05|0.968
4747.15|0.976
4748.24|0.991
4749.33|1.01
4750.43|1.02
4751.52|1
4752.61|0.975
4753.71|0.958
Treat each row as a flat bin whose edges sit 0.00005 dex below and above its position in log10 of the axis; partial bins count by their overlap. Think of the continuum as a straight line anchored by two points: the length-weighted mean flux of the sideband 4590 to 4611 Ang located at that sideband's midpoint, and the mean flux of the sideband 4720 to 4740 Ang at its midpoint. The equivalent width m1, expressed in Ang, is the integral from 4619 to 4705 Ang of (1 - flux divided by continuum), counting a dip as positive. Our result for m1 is 4.91 Ang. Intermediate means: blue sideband 0.964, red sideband 0.963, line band 0.909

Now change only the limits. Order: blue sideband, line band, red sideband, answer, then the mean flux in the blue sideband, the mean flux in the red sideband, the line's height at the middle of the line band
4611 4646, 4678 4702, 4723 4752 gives 1.91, 0.944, 0.968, 0.958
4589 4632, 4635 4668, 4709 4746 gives 2.18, 0.968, 0.961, 0.966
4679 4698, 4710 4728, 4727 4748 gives -0.81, 0.885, 0.955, 0.928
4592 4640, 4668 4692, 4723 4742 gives 1.61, 0.964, 0.959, 0.962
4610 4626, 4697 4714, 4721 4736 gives 0.92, 0.978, 0.966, 0.969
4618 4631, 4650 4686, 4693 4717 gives 1.25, 0.969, 0.915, 0.94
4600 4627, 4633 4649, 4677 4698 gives 0.76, 0.973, 0.887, 0.941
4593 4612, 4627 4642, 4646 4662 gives 0.23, 0.967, 0.919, 0.937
